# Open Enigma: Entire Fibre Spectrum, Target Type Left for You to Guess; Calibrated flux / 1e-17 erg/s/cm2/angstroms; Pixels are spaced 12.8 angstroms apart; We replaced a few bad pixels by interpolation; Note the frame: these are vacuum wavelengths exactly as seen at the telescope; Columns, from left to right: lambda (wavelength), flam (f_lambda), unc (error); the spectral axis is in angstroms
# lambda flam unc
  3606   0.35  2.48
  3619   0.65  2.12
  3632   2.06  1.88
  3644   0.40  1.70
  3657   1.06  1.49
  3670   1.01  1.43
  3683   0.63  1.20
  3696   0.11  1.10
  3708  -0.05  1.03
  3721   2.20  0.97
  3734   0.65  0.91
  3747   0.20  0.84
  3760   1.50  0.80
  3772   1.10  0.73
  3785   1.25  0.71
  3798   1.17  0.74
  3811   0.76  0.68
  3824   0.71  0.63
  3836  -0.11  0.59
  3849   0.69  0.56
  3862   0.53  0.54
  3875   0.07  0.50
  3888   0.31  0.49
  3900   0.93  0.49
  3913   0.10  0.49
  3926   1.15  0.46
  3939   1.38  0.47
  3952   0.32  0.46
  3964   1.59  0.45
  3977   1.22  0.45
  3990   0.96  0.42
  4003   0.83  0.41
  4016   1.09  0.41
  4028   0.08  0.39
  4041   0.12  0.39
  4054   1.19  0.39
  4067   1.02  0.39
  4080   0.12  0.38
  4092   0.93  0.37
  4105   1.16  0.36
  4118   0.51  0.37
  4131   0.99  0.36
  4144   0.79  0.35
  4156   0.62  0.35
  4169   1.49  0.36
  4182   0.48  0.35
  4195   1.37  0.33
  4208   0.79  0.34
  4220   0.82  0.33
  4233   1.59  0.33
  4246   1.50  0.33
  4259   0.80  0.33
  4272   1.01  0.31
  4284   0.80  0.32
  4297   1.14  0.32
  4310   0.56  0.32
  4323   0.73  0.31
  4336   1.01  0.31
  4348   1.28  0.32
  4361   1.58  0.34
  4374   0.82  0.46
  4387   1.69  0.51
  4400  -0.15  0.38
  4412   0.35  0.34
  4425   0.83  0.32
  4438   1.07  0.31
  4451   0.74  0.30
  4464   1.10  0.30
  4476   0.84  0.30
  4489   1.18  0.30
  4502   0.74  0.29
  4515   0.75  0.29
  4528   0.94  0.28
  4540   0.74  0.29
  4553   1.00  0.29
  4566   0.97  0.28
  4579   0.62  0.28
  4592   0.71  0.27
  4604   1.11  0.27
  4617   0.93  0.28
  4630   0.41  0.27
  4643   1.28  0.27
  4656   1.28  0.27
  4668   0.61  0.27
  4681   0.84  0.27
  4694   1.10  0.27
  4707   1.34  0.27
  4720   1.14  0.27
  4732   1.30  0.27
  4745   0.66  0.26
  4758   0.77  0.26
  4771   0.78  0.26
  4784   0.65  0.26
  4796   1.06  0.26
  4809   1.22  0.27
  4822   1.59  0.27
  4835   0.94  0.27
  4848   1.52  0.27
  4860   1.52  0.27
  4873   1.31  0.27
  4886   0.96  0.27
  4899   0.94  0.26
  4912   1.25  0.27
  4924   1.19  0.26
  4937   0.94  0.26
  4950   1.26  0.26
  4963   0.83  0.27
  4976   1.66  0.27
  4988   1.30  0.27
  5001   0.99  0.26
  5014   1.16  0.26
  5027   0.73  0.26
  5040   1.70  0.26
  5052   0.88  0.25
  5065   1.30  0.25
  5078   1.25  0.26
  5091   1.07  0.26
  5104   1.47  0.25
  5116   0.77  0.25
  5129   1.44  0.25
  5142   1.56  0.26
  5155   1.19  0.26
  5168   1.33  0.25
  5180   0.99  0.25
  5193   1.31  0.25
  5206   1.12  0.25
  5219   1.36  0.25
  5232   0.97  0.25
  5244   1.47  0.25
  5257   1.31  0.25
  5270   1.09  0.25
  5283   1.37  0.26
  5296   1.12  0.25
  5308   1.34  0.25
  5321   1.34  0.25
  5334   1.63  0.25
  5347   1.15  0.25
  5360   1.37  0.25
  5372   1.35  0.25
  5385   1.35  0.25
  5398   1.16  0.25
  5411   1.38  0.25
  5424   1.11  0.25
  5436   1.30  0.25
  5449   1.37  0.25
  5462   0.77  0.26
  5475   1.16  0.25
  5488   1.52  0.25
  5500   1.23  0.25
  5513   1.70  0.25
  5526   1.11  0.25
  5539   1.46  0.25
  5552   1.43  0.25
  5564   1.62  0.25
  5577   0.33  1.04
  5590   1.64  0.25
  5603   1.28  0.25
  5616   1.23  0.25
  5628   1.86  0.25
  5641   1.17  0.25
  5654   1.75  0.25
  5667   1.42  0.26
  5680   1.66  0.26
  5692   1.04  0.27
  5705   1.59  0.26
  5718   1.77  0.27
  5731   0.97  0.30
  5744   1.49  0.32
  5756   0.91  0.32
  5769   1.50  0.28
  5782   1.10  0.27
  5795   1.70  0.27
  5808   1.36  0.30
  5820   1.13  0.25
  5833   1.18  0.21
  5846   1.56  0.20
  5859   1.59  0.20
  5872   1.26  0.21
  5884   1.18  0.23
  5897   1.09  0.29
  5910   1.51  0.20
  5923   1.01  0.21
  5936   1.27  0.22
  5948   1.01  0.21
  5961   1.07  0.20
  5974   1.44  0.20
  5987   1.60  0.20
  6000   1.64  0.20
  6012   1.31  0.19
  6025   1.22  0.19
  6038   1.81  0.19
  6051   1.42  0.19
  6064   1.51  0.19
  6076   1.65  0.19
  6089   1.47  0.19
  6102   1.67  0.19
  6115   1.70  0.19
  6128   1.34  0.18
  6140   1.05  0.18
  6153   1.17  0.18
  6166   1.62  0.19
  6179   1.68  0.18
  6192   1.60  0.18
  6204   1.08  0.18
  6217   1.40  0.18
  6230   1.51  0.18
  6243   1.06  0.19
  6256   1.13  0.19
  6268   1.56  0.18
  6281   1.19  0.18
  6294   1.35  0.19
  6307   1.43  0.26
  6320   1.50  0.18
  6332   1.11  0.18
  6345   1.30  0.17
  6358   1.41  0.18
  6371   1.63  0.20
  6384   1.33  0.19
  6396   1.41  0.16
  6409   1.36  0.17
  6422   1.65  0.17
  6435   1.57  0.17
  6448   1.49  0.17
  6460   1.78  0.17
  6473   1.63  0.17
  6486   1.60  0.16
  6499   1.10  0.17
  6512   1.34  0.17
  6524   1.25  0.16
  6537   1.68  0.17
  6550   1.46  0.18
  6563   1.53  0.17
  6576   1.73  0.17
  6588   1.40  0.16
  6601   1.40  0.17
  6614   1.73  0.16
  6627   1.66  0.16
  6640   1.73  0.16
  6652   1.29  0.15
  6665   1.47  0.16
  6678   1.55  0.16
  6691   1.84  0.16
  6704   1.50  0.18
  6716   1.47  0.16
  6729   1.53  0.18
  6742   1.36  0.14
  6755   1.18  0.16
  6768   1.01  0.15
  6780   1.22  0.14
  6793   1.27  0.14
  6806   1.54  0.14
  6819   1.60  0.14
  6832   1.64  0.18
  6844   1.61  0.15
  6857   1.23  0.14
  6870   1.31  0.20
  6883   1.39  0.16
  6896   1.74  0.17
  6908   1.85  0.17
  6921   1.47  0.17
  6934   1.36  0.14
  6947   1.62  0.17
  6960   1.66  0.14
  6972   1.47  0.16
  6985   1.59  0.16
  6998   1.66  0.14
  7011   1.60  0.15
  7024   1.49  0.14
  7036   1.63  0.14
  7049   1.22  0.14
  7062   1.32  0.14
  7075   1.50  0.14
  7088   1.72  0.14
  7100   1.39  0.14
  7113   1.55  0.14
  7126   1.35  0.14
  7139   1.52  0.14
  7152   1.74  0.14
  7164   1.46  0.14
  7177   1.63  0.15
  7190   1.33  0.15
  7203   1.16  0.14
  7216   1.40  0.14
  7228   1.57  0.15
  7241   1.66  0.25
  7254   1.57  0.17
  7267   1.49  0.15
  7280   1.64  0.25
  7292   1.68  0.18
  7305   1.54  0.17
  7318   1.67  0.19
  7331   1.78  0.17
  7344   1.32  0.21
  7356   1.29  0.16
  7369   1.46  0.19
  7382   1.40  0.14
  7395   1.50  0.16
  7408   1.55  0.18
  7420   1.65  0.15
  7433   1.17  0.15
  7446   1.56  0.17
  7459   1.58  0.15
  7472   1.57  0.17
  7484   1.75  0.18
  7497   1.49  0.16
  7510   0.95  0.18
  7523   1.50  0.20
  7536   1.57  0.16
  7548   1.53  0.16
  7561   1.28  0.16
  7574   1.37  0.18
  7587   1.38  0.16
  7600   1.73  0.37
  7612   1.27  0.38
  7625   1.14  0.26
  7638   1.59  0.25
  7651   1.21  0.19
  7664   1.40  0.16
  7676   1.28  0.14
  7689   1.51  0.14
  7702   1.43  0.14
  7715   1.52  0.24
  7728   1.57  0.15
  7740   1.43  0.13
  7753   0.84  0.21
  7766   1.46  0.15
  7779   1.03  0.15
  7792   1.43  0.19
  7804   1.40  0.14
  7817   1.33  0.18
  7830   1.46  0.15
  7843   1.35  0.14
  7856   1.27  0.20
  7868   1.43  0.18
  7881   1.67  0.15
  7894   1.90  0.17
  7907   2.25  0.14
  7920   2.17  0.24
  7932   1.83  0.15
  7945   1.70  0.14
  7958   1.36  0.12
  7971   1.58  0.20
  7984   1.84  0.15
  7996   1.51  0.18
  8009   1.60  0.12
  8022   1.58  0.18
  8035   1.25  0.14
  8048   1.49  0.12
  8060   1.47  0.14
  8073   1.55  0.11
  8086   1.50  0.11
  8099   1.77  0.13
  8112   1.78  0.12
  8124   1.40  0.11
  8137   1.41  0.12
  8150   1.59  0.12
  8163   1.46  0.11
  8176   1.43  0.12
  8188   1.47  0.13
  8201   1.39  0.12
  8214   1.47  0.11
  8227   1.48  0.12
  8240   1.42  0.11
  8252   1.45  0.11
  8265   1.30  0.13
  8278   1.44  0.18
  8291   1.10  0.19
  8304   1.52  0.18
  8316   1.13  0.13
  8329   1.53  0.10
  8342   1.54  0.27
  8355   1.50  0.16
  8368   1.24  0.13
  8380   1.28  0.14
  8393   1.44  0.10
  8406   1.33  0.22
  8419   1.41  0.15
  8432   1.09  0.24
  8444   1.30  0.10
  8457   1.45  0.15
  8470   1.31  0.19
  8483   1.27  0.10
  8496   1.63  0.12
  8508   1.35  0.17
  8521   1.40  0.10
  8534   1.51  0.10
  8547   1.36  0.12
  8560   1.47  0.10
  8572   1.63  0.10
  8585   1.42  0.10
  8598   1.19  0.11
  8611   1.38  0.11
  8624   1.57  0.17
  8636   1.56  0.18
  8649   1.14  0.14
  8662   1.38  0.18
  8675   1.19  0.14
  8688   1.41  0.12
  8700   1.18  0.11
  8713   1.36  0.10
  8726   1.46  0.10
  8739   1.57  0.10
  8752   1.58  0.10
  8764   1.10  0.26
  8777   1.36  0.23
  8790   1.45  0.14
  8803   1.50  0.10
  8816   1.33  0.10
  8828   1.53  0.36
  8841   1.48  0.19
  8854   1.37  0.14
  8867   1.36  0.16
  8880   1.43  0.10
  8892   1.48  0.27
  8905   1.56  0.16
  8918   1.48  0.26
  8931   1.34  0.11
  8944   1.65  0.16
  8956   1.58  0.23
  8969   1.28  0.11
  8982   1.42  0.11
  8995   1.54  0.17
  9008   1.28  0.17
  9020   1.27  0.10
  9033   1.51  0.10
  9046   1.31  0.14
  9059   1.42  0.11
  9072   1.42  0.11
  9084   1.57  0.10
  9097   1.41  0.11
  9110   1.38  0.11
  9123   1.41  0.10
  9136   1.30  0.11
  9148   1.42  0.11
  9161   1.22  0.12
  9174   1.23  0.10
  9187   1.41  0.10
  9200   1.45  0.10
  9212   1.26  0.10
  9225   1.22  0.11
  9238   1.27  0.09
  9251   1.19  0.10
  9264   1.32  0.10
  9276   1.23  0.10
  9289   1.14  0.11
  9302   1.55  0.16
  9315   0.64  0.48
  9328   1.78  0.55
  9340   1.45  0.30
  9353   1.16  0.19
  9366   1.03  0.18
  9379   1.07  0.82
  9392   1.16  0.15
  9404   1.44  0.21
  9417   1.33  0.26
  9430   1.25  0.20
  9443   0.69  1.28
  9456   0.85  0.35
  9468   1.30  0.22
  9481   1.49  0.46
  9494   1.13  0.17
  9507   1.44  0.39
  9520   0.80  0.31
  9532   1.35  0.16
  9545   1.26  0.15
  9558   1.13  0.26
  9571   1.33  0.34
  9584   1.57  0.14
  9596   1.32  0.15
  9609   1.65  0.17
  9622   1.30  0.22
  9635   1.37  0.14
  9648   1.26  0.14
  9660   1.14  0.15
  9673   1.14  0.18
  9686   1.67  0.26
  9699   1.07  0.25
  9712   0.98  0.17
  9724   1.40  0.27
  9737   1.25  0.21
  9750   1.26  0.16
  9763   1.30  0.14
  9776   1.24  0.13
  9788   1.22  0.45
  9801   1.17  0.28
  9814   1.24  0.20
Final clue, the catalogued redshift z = 0.21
